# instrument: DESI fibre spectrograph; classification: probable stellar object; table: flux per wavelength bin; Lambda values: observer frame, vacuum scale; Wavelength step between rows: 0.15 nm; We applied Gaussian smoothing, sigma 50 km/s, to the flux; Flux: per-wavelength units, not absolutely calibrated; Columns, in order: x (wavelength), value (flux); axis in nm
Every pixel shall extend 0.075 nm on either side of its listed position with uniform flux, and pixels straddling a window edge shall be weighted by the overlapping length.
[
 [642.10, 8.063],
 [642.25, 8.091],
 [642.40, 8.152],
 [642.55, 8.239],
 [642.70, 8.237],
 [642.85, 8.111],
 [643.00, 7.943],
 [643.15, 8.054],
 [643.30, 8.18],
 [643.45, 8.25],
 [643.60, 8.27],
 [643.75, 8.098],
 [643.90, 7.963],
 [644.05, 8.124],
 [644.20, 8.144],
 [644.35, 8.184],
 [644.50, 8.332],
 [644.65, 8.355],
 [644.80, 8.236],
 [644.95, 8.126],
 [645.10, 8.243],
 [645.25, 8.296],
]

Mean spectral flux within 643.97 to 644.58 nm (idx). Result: 8.2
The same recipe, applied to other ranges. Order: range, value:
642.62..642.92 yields 8.18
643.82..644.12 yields 8.04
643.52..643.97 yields 8.11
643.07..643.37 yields 8.11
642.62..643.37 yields 8.11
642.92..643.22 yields 8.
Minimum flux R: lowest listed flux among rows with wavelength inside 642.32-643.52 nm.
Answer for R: 7.943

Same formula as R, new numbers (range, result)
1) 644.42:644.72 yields 8.332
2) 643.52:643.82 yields 8.098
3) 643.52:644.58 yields 7.963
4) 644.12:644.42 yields 8.144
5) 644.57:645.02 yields 8.126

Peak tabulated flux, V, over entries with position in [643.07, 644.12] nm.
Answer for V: 8.27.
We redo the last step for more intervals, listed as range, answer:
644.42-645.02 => 8.355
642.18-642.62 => 8.239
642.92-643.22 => 8.054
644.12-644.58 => 8.332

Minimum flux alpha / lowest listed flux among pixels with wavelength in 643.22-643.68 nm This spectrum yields 8.18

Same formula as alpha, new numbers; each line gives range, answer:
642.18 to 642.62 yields 8.091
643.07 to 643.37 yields 8.054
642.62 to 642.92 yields 8.111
